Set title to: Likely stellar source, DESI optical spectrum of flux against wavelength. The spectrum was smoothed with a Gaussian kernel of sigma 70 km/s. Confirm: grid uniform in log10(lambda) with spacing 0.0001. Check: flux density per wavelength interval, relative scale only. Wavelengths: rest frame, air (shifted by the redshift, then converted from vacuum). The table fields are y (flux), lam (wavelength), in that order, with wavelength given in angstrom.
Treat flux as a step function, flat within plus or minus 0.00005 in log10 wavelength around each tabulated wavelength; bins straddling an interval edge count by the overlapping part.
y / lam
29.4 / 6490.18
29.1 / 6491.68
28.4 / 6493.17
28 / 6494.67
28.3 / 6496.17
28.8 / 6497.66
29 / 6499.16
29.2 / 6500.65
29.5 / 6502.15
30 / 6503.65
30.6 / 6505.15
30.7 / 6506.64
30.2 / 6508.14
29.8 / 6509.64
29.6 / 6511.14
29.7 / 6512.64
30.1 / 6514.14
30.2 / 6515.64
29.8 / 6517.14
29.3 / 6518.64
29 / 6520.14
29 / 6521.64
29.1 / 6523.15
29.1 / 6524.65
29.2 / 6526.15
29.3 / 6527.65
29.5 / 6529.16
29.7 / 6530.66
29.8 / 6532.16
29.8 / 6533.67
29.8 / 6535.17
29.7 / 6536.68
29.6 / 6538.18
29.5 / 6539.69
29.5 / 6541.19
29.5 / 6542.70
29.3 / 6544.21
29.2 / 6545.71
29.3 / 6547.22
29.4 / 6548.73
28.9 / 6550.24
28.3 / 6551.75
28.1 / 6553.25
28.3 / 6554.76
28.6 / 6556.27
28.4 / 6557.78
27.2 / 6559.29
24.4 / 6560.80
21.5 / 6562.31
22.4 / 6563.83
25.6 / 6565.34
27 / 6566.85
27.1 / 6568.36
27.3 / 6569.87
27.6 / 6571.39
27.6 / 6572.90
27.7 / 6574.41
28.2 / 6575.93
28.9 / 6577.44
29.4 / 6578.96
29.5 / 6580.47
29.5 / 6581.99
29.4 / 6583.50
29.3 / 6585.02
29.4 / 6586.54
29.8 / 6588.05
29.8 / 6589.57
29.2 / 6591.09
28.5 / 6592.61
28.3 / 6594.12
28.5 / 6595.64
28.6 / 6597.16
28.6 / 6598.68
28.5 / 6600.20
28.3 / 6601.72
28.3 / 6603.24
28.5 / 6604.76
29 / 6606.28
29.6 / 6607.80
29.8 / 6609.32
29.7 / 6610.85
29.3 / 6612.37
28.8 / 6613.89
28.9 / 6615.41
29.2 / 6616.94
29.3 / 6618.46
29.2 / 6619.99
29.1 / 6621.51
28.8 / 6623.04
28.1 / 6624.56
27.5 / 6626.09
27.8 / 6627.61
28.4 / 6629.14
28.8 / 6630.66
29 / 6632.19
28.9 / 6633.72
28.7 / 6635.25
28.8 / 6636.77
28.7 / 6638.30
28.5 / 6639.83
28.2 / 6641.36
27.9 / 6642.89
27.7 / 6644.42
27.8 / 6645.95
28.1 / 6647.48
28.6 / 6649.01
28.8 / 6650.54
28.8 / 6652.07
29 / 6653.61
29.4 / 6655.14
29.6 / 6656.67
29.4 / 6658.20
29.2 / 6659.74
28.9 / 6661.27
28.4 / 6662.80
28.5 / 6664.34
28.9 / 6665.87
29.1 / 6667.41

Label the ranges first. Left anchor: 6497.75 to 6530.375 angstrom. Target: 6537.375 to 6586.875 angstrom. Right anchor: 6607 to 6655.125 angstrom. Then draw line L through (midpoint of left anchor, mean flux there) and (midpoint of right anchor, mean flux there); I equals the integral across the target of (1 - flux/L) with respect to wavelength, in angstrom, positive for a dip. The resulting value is 2.1 angstrom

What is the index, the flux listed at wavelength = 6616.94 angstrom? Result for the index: 29.2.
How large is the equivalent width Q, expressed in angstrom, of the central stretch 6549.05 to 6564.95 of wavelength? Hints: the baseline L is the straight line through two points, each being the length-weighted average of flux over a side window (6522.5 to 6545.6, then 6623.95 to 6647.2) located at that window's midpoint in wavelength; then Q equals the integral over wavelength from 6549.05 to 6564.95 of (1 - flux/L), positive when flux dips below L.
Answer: 1.40 angstrom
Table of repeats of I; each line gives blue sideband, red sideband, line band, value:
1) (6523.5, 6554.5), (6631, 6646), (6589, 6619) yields -0.19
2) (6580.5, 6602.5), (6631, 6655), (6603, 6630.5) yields -0.09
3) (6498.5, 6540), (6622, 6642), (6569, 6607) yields 0.31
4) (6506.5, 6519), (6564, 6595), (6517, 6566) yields 1.35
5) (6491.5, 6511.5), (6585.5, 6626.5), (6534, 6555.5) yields 0.00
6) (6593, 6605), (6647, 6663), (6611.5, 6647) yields 0.19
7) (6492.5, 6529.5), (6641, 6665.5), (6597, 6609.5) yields 0.07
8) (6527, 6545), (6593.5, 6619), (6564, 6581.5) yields 0.94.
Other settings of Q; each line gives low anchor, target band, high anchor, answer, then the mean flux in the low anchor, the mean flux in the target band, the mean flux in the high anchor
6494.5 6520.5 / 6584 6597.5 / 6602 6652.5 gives 0.0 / 29.6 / 29.1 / 28.7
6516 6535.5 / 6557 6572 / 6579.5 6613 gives 1.7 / 29.4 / 25.8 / 29.1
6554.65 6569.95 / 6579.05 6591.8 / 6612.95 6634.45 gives -1.2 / 26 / 29.5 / 28.7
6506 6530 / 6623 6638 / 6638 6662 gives 0.2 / 29.6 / 28.5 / 28.7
